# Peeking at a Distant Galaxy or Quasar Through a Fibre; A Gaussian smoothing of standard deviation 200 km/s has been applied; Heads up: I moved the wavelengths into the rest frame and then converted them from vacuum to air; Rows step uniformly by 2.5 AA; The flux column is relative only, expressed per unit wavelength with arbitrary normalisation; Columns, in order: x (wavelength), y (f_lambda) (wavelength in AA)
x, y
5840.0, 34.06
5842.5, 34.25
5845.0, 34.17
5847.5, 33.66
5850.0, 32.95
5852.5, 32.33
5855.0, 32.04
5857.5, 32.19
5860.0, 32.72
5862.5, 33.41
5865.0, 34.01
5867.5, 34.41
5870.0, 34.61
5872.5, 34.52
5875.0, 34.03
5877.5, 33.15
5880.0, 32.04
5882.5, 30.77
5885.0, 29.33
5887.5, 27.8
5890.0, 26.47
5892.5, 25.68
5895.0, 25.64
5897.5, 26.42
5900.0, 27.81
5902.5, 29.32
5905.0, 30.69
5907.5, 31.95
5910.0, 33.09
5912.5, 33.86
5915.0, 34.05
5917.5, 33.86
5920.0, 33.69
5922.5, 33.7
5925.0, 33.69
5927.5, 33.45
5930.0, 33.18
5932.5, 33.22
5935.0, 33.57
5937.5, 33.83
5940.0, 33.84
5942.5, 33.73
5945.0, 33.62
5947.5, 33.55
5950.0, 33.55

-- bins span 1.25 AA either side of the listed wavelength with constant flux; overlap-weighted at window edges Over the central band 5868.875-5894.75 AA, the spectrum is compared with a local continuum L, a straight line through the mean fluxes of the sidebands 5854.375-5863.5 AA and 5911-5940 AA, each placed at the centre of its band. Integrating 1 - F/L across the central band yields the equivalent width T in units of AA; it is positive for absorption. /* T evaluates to 1.83 AA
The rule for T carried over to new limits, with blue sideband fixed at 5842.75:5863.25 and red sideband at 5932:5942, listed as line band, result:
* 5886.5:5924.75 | 3.48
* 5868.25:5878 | -0.30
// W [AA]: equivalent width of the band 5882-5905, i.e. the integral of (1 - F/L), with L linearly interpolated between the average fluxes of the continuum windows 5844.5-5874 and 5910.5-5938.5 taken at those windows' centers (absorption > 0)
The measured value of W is 4.0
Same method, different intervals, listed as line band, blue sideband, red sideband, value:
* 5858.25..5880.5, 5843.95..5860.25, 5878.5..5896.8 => -2.2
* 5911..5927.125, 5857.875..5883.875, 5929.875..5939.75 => -0.1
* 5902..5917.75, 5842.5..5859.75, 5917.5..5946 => 0.5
